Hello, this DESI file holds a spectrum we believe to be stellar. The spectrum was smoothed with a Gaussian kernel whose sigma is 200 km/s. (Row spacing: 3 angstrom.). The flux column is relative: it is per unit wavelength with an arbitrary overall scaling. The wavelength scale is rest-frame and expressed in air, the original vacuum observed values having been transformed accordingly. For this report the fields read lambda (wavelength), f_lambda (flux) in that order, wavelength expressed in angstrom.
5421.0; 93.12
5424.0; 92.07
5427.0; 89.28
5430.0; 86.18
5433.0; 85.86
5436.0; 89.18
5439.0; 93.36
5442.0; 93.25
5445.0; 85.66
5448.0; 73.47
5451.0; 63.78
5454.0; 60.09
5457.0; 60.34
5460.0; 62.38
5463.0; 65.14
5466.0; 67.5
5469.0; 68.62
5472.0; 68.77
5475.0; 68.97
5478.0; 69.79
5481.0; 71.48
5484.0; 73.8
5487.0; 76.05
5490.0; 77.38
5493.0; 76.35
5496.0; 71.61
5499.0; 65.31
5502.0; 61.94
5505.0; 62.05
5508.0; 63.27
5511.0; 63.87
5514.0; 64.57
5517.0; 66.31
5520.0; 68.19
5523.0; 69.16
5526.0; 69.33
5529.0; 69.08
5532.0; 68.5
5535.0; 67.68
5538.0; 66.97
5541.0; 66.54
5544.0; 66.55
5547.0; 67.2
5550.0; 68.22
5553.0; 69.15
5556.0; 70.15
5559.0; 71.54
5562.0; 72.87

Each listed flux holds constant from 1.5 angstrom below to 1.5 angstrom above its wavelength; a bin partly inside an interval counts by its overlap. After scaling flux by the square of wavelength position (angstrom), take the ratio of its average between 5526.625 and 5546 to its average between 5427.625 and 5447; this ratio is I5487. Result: 0.8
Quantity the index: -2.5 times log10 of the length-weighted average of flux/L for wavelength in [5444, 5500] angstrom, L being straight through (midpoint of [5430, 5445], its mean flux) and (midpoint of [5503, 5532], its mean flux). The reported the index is 0.14 mag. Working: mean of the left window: 89.5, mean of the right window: 66.2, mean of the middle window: 69.7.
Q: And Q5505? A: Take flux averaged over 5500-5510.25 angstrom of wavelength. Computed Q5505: 62.7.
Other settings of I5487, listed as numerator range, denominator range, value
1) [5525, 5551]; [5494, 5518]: 1.05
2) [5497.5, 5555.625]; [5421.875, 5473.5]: 0.89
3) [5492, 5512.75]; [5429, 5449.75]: 0.78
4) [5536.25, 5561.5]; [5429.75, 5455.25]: 0.88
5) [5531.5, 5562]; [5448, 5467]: 1.11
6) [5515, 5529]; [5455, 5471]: 1.08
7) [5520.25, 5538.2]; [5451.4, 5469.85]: 1.10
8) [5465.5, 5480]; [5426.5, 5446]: 0.78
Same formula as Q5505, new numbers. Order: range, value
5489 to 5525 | 67.4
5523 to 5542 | 68.1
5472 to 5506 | 70.5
